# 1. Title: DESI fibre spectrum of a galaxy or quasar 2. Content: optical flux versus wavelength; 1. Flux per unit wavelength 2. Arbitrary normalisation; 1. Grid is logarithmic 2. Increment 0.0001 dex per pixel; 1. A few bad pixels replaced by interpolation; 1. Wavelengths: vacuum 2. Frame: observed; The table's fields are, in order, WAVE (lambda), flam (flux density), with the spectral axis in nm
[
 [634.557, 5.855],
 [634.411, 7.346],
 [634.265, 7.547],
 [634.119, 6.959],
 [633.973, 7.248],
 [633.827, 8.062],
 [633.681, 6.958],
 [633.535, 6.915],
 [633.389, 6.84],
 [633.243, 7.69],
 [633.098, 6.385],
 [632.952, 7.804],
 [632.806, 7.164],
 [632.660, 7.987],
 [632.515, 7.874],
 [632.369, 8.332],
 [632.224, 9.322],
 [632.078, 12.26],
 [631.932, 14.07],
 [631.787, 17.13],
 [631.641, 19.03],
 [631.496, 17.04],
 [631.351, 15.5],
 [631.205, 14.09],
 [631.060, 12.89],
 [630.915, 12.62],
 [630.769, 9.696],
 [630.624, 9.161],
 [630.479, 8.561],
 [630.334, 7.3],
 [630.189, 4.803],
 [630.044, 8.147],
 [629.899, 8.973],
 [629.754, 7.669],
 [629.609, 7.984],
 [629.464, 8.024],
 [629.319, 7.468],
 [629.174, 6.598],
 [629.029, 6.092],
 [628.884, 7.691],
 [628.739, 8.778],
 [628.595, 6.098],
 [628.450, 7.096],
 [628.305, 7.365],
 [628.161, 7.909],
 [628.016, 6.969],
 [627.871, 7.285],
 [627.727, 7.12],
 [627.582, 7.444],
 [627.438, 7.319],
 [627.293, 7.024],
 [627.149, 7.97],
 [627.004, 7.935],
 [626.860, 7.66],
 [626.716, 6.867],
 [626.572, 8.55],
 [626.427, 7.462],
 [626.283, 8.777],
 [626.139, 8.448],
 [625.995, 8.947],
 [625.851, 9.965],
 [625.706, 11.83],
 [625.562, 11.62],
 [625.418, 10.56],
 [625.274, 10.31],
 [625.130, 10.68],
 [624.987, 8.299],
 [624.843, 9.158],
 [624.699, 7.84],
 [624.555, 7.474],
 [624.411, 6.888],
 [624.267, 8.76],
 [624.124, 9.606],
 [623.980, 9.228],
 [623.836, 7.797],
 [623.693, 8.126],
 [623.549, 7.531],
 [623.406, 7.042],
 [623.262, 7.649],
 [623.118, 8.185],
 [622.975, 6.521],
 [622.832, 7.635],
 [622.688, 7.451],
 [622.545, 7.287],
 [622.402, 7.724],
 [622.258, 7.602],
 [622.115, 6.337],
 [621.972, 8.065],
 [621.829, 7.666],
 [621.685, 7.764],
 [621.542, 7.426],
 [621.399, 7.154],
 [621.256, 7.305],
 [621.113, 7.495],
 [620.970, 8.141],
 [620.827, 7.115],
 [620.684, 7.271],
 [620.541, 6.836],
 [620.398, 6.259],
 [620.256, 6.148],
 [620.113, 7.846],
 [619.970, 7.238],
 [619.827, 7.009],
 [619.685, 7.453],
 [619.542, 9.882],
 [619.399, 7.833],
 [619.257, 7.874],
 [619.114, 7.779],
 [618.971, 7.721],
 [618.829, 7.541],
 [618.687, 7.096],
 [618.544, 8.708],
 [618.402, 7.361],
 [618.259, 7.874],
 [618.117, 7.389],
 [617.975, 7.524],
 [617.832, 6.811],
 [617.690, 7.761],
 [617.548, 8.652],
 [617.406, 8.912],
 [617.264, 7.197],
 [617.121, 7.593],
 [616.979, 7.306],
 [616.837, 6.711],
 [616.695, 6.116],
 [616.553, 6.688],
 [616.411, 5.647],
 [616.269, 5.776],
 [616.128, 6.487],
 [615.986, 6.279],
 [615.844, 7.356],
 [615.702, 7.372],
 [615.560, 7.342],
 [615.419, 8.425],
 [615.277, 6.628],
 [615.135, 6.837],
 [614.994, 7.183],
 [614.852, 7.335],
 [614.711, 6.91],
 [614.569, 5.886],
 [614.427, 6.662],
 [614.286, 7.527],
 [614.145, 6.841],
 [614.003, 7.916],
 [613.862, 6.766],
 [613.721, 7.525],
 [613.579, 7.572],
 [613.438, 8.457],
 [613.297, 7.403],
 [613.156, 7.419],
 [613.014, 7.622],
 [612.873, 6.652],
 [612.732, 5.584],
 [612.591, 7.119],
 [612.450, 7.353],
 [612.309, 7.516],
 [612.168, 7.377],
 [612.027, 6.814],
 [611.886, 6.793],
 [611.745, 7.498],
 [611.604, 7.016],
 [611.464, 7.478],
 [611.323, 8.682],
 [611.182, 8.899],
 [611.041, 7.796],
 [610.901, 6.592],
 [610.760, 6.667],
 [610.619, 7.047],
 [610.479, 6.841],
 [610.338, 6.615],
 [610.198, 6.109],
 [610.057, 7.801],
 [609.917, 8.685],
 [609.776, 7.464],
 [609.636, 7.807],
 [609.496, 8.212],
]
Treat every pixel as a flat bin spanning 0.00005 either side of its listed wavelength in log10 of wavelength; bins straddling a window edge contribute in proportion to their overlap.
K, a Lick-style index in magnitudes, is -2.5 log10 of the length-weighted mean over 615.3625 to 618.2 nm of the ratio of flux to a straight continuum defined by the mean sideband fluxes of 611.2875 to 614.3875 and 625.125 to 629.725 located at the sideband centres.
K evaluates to 0.05 mag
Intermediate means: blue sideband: 7.29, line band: 7.17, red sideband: 8.14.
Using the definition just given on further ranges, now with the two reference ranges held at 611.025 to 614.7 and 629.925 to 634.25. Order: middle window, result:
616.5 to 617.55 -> 0.077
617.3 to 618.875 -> 0.030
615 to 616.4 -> 0.115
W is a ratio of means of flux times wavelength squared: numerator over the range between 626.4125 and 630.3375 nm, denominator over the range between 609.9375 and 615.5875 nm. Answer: 1.1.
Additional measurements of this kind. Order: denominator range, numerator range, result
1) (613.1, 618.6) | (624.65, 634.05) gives 1.30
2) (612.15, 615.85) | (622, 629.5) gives 1.16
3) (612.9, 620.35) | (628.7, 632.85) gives 1.45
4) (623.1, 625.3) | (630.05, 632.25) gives 1.49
